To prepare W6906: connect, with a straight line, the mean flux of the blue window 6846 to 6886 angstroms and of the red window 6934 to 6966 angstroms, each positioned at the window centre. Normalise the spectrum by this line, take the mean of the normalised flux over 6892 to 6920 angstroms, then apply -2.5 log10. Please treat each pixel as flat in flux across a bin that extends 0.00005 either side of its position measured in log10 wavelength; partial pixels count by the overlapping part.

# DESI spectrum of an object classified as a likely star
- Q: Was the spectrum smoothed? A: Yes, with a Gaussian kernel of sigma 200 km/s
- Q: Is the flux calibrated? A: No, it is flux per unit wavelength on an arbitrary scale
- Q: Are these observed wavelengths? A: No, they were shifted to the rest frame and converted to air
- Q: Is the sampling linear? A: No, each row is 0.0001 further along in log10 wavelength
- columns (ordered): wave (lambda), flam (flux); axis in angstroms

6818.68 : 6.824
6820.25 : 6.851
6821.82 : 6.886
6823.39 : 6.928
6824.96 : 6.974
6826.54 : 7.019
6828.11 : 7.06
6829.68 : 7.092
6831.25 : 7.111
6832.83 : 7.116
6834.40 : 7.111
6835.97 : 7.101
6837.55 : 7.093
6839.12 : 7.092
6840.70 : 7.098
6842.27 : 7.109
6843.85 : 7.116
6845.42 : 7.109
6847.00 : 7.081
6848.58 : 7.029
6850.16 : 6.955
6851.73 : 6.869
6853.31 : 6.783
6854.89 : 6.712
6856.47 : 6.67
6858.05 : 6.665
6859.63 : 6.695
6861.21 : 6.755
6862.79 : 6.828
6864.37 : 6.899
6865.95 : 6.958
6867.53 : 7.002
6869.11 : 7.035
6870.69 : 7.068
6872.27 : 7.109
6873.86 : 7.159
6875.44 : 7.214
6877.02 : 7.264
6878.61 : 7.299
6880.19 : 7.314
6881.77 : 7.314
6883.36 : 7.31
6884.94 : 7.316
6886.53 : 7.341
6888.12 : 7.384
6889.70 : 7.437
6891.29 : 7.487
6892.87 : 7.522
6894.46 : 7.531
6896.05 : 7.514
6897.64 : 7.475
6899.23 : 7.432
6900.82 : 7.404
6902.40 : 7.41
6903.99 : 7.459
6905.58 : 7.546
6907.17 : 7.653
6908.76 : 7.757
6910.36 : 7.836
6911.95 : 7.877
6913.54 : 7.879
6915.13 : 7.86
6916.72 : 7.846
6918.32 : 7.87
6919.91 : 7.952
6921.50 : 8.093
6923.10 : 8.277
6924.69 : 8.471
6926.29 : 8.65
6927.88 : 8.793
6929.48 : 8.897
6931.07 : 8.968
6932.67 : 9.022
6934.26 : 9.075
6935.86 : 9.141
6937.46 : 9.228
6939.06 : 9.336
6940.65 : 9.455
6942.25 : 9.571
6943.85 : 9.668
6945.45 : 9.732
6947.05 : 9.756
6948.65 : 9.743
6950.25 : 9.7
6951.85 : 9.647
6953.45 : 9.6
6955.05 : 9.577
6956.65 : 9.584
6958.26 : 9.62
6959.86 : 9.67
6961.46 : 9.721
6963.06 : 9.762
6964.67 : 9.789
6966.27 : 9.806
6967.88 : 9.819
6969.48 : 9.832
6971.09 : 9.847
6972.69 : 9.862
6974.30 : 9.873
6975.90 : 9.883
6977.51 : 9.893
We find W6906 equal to 0.08 mag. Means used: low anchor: 7.01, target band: 7.65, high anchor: 9.58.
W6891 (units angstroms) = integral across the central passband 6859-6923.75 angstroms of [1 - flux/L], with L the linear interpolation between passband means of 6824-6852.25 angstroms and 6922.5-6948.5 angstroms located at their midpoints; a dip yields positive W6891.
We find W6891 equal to 6.2 angstroms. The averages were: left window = 7.06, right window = 9.15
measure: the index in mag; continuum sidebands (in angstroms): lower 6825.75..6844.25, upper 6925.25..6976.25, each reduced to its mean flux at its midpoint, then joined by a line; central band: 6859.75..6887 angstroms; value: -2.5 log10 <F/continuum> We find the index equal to 0.113 mag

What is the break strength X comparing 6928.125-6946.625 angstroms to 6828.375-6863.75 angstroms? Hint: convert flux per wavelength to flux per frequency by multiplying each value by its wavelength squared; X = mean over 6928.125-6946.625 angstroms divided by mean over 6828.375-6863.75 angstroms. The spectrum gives 1.37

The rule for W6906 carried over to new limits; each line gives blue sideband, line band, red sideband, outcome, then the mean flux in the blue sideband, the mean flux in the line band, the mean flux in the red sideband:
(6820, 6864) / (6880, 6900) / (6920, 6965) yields 0.09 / 6.96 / 7.42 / 9.28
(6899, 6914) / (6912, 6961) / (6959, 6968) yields -0.03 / 7.63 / 9.01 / 9.76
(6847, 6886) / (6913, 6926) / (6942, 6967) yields 0.07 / 7.01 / 8.06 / 9.69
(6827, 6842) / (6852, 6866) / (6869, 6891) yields 0.07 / 7.1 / 6.76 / 7.27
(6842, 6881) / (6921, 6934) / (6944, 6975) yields 0.02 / 6.99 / 8.68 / 9.73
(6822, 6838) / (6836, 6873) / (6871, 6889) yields 0.03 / 7.05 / 6.95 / 7.27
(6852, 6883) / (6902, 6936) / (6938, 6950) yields 0.07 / 6.99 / 8.19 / 9.61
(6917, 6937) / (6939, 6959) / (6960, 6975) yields -0.04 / 8.59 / 9.62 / 9.8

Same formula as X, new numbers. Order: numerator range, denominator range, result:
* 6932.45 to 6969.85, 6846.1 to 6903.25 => 1.37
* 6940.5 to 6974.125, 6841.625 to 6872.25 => 1.45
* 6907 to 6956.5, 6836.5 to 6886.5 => 1.28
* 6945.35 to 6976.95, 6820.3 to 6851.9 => 1.43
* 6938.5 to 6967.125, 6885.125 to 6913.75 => 1.30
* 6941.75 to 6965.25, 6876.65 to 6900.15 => 1.33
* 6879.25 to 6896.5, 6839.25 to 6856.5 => 1.07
